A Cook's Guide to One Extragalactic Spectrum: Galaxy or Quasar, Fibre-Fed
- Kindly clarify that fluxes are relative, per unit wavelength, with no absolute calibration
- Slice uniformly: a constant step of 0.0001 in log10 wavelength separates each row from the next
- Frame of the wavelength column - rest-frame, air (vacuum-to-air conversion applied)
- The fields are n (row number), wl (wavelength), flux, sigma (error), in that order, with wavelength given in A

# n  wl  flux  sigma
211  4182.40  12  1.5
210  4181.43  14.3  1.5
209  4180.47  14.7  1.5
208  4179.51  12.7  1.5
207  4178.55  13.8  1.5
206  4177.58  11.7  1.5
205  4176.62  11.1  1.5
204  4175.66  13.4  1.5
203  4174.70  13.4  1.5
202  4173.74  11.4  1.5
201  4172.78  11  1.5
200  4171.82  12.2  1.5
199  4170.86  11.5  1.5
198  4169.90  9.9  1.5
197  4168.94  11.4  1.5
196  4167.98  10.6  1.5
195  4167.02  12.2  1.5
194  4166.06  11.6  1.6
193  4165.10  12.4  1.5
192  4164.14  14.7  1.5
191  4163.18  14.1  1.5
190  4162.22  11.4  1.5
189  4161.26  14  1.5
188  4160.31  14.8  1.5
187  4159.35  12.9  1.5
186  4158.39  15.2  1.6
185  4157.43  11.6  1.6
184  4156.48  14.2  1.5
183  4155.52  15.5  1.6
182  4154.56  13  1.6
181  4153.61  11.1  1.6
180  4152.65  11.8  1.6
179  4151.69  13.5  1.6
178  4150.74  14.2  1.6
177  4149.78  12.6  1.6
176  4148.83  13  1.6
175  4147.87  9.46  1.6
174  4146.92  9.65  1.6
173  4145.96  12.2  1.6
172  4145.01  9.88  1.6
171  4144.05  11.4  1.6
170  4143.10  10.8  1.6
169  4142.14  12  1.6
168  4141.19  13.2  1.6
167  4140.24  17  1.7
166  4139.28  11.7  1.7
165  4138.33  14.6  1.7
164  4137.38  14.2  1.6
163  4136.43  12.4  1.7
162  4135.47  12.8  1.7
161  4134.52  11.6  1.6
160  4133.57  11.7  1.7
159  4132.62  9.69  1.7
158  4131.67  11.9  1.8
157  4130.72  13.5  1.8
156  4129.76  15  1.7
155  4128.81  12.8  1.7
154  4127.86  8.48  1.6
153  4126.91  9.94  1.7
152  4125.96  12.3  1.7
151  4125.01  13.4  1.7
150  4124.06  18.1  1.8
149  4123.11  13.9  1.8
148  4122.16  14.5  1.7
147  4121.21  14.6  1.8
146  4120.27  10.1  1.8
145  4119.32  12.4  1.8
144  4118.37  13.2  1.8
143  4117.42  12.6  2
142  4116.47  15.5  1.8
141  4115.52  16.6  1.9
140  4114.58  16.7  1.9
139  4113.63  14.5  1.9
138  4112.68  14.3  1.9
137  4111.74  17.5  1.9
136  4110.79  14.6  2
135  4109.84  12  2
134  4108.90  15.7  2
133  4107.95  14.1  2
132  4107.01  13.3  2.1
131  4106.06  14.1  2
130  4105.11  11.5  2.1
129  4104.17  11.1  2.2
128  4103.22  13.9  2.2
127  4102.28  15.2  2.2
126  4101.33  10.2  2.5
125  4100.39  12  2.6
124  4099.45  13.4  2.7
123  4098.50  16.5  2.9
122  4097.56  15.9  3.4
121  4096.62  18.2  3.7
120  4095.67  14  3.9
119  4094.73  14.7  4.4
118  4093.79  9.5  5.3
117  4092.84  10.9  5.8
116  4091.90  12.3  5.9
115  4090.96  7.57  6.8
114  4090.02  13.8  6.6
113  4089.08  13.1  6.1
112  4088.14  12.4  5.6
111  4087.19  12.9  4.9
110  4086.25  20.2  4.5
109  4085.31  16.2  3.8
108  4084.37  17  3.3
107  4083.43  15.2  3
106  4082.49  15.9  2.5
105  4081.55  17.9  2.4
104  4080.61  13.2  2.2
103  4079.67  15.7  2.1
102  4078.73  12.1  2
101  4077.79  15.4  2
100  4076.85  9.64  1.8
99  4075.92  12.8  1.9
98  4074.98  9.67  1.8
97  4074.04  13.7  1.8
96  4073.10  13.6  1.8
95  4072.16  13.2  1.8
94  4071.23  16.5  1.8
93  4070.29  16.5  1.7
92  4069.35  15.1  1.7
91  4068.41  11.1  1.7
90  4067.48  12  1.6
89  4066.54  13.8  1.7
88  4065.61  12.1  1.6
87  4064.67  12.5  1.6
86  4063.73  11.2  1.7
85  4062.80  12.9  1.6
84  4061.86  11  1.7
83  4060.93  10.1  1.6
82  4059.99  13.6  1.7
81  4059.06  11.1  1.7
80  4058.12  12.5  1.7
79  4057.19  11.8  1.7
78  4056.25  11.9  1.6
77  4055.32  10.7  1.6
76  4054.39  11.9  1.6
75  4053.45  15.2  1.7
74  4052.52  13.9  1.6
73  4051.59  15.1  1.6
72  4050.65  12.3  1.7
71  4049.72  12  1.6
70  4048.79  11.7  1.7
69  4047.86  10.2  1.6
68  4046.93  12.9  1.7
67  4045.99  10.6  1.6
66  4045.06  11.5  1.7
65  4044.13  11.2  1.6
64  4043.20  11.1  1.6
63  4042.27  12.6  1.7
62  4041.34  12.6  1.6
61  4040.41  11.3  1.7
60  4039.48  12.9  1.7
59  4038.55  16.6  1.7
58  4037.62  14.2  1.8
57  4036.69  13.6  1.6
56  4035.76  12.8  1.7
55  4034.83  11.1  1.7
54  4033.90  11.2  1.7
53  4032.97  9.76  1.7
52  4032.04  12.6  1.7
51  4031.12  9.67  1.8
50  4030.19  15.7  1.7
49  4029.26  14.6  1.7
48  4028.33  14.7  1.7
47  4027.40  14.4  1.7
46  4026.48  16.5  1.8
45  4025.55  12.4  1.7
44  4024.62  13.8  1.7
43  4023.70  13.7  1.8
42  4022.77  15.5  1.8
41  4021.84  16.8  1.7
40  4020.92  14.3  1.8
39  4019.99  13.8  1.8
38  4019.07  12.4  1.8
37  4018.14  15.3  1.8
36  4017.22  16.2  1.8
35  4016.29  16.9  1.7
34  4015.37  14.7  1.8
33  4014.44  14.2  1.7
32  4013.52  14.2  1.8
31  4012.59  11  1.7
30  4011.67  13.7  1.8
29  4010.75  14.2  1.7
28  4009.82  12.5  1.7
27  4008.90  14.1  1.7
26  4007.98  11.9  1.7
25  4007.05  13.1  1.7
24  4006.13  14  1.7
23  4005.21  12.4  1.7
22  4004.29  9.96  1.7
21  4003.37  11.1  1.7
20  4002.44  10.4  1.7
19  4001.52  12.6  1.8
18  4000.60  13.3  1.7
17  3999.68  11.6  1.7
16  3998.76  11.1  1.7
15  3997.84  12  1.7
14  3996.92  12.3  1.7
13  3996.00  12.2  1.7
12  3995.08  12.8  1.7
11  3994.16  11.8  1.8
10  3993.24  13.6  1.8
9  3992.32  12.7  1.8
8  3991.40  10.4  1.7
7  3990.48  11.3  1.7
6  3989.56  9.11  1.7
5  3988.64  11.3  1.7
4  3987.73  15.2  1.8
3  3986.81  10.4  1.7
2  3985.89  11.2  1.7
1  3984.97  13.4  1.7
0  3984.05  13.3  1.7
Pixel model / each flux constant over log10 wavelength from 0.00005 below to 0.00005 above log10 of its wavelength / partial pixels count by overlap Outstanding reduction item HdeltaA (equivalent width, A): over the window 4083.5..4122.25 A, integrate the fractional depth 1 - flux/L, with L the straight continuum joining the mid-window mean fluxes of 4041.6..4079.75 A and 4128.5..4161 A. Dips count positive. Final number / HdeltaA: -3.9 A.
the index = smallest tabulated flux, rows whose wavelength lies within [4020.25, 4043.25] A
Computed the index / 9.67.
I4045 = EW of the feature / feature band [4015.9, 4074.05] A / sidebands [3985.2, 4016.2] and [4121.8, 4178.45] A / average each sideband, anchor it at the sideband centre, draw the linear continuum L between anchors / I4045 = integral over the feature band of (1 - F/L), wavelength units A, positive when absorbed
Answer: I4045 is -3.0 A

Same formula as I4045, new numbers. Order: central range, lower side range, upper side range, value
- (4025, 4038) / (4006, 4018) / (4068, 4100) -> 0.8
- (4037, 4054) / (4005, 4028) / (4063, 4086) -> 1.6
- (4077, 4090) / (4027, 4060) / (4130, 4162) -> -2.5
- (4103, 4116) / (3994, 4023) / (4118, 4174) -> -1.6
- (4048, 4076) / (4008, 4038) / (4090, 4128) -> 2.0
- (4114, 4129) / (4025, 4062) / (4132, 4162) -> -1.0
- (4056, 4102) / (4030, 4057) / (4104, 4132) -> -1.5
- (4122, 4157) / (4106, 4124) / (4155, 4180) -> 2.4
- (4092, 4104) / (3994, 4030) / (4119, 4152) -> -0.7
